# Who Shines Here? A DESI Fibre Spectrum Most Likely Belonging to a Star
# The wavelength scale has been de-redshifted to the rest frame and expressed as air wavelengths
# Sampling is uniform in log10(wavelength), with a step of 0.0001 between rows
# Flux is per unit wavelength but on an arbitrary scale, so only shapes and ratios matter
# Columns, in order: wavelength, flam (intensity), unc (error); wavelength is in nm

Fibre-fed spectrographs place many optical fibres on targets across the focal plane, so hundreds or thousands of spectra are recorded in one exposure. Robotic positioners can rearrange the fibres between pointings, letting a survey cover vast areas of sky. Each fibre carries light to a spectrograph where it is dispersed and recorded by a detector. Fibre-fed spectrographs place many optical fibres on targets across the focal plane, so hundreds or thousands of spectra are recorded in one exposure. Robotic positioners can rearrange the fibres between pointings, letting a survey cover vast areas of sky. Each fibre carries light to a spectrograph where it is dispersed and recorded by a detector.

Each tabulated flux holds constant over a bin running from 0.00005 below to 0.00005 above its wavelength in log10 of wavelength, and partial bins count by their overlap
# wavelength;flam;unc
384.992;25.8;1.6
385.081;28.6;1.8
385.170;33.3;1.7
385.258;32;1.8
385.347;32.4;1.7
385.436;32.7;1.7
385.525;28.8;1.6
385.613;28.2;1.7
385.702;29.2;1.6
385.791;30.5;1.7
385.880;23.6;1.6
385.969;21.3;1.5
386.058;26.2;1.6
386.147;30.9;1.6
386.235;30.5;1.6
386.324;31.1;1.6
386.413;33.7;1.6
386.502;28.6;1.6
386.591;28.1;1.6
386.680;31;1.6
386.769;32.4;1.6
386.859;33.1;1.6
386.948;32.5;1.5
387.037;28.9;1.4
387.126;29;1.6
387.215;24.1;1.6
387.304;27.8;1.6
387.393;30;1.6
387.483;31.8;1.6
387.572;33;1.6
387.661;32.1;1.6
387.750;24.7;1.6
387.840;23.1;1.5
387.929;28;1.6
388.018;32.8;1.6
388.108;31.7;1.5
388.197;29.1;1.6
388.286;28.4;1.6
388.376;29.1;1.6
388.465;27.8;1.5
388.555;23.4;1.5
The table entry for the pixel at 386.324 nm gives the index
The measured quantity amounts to 31.1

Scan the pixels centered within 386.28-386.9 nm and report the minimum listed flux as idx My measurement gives 28.1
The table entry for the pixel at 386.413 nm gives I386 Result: 33.7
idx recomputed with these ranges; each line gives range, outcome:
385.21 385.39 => 32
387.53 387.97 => 23.1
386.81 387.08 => 28.9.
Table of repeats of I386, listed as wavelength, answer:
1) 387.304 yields 27.8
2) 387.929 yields 28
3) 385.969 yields 21.3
